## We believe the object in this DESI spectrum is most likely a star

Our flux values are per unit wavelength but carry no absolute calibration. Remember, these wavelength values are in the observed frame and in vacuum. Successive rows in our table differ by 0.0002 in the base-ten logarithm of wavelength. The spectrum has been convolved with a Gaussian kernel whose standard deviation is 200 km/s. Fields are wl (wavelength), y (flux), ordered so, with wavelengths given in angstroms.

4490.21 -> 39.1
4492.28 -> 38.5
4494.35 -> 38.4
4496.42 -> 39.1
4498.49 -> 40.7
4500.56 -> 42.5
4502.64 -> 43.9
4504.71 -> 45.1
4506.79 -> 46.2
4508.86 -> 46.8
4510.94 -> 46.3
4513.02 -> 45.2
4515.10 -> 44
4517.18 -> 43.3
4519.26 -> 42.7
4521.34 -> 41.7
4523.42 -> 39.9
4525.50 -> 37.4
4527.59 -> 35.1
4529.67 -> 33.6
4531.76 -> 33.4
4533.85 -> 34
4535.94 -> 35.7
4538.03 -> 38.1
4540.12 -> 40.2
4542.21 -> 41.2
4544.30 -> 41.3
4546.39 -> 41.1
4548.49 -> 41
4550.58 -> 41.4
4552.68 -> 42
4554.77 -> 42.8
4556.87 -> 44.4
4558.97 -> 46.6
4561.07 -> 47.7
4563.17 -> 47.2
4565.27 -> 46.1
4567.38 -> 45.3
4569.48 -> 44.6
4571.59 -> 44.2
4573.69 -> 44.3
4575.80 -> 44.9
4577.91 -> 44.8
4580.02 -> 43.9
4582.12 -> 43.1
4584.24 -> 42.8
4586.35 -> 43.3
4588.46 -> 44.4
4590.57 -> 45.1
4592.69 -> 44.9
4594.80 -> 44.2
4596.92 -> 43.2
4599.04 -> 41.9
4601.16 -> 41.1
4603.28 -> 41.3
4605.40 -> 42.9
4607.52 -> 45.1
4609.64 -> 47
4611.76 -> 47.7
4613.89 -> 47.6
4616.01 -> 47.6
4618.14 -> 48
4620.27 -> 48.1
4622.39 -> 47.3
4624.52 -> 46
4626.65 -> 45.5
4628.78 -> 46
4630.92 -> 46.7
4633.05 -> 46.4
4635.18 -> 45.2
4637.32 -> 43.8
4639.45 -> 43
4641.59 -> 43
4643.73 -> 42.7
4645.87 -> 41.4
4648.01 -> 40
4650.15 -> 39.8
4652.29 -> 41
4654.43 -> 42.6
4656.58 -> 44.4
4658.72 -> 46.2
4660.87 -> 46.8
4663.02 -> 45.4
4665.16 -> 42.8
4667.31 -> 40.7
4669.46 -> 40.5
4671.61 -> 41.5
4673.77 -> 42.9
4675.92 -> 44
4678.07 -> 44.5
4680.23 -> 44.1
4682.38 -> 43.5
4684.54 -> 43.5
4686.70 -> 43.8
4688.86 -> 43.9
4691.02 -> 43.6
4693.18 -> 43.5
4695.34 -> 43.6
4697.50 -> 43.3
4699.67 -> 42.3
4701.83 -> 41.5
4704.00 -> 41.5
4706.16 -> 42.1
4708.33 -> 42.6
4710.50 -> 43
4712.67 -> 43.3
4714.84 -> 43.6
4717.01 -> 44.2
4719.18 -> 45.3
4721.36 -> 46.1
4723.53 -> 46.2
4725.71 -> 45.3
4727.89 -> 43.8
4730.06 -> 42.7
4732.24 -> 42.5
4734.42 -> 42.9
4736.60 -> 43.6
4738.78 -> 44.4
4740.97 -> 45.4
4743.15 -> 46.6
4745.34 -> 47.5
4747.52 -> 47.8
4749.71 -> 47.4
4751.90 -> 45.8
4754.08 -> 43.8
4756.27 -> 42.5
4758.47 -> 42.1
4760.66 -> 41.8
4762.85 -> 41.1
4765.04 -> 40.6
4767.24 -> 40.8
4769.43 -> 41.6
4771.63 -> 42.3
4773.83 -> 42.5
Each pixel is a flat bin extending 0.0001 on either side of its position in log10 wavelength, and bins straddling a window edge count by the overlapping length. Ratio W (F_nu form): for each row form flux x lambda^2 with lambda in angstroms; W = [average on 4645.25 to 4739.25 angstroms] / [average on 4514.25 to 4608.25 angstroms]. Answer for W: 1.09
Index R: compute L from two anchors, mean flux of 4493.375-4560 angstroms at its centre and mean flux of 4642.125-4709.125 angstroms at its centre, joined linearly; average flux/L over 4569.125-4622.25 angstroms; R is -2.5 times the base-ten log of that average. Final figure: -0.07 mag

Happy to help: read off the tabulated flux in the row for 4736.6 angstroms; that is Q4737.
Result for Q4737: 43.6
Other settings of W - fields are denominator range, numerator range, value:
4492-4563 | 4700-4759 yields 1.17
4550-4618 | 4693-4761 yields 1.05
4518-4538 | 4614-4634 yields 1.32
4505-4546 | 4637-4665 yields 1.13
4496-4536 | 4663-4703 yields 1.13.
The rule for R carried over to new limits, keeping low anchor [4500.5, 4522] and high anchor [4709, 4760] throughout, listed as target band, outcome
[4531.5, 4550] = 0.15 mag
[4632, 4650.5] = 0.04 mag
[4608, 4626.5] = -0.07 mag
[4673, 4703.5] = 0.03 mag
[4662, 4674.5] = 0.06 mag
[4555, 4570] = -0.03 mag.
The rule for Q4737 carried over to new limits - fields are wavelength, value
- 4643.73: 42.7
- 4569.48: 44.6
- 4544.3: 41.3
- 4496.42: 39.1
